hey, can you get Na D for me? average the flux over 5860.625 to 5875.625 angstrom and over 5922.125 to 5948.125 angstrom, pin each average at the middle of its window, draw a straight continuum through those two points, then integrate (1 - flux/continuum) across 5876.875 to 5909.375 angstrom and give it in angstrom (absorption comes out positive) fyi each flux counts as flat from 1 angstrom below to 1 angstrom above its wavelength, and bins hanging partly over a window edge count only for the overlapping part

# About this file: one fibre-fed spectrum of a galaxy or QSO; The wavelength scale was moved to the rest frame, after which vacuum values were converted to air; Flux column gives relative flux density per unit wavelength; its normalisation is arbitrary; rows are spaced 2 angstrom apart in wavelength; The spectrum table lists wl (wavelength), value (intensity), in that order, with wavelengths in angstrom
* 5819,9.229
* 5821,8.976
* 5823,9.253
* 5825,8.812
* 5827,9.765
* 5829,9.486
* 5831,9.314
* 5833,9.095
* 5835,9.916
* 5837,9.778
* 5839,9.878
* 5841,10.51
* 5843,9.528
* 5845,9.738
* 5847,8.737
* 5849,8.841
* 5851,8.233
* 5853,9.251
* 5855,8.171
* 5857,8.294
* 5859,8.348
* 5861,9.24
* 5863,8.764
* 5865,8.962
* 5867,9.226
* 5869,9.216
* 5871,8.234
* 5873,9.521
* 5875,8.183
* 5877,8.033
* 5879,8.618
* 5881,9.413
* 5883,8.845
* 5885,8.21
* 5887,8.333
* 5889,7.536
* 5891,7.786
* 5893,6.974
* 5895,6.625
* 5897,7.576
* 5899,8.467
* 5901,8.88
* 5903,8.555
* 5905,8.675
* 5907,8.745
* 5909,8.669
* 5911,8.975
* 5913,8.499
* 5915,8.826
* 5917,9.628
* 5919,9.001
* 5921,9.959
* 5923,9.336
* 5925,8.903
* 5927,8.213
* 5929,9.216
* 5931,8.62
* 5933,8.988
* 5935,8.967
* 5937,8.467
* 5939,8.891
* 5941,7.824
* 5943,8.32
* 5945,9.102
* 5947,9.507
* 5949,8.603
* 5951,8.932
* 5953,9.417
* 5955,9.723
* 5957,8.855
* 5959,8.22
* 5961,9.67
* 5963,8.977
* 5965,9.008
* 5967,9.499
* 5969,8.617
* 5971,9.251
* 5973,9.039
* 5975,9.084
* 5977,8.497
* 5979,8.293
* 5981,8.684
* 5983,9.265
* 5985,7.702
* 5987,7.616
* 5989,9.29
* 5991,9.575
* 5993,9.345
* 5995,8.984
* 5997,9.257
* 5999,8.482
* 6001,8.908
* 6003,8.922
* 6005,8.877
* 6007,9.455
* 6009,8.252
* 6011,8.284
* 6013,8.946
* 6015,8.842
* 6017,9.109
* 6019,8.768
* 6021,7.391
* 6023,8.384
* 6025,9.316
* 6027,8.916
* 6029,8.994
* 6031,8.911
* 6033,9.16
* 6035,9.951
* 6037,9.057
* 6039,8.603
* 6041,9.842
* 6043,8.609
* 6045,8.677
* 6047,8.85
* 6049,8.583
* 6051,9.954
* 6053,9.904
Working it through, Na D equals 2.37 angstrom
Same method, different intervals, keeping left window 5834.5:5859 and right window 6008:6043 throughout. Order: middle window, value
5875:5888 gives 0.8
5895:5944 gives 1.8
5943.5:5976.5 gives -0.3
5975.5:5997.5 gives 0.4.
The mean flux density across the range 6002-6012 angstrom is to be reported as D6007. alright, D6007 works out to 8.76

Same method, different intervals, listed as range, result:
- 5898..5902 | 8.67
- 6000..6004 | 8.91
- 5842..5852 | 9.02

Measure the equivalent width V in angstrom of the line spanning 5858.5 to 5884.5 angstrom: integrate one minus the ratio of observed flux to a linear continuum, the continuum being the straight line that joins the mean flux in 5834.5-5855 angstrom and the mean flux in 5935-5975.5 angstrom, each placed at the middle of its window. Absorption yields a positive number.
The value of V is 1.3 angstrom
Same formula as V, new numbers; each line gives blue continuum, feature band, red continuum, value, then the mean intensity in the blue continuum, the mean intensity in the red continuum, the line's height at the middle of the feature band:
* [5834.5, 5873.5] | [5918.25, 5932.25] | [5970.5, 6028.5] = -0.14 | 9.1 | 8.78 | 8.95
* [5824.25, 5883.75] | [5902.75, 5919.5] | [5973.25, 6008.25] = 0.23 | 9.07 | 8.84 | 8.97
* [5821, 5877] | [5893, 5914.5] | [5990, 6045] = 1.74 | 9.1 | 8.93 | 9.04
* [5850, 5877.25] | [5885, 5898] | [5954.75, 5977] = 1.88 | 8.71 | 9.04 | 8.8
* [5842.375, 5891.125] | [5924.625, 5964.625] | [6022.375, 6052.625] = 0.01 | 8.7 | 9.08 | 8.87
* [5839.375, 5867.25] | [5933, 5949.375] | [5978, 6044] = 0.34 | 9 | 8.85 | 8.92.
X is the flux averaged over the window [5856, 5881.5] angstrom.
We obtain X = 8.76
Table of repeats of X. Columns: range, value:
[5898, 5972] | 8.92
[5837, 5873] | 9.05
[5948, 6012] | 8.89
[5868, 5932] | 8.57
